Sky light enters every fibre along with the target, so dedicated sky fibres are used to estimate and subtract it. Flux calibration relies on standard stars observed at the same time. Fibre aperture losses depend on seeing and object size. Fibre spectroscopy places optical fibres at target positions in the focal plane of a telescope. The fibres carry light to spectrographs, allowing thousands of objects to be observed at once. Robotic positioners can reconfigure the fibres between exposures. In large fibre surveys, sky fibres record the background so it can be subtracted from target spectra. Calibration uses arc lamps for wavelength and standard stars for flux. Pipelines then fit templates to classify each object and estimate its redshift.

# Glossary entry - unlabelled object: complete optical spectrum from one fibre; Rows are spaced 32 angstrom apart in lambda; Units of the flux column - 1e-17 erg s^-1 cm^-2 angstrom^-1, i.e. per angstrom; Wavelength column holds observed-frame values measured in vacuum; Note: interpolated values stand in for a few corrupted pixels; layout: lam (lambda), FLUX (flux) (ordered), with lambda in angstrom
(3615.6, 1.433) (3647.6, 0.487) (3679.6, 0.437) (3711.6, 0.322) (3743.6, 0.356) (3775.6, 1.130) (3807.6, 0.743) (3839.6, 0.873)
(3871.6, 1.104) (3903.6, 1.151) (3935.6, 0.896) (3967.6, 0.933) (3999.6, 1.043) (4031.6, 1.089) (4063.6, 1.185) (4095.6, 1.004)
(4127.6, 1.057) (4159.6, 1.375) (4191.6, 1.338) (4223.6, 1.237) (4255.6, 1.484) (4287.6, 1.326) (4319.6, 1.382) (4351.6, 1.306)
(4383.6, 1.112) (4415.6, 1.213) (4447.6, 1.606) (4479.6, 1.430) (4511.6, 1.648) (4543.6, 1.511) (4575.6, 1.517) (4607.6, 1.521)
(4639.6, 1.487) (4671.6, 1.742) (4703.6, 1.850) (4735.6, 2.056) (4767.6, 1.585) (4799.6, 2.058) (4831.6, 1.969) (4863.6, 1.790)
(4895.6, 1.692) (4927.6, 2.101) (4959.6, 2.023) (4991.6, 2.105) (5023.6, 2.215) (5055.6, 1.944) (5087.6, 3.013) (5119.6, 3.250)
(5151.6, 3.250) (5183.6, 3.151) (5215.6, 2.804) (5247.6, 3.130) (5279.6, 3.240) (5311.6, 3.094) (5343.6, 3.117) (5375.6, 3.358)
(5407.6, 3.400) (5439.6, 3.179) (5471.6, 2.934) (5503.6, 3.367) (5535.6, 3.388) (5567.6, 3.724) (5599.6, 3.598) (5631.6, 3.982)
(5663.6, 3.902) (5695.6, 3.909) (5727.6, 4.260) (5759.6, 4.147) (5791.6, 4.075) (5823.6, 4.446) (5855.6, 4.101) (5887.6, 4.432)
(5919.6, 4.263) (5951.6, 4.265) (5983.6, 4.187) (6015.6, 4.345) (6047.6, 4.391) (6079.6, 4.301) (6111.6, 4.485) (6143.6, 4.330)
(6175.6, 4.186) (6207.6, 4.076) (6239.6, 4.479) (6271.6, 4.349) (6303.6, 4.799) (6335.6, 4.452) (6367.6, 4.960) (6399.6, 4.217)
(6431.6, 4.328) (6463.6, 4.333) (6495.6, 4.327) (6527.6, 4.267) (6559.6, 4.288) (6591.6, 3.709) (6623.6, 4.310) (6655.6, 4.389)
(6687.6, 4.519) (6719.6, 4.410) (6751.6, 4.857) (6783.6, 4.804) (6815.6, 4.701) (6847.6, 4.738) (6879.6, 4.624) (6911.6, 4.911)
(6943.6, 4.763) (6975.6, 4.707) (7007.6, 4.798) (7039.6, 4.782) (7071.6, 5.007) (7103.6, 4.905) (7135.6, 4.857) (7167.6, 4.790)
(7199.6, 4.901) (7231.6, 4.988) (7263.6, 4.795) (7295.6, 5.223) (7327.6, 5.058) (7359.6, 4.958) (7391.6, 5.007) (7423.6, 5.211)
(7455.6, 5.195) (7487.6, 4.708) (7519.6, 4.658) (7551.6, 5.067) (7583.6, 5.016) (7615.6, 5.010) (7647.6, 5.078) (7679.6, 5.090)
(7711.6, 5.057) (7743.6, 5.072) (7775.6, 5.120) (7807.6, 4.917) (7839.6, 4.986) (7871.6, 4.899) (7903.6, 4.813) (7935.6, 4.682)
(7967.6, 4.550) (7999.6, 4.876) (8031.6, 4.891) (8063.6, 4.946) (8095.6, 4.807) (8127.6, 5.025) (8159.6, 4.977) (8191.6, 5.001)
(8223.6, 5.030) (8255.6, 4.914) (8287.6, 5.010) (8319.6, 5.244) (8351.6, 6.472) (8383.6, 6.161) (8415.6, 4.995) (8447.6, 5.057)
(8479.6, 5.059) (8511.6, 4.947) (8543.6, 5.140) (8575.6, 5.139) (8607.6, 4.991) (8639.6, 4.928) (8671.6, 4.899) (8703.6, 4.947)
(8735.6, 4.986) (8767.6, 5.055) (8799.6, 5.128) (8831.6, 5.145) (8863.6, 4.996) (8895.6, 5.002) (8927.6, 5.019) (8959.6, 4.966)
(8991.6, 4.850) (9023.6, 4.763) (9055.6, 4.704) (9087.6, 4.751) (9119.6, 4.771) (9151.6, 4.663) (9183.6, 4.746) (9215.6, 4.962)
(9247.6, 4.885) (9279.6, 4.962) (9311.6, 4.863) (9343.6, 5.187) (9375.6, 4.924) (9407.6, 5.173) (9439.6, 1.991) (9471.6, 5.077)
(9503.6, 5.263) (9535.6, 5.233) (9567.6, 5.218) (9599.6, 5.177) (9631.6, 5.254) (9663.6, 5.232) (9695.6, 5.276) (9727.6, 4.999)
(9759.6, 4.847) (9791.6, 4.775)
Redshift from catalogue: 0.273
